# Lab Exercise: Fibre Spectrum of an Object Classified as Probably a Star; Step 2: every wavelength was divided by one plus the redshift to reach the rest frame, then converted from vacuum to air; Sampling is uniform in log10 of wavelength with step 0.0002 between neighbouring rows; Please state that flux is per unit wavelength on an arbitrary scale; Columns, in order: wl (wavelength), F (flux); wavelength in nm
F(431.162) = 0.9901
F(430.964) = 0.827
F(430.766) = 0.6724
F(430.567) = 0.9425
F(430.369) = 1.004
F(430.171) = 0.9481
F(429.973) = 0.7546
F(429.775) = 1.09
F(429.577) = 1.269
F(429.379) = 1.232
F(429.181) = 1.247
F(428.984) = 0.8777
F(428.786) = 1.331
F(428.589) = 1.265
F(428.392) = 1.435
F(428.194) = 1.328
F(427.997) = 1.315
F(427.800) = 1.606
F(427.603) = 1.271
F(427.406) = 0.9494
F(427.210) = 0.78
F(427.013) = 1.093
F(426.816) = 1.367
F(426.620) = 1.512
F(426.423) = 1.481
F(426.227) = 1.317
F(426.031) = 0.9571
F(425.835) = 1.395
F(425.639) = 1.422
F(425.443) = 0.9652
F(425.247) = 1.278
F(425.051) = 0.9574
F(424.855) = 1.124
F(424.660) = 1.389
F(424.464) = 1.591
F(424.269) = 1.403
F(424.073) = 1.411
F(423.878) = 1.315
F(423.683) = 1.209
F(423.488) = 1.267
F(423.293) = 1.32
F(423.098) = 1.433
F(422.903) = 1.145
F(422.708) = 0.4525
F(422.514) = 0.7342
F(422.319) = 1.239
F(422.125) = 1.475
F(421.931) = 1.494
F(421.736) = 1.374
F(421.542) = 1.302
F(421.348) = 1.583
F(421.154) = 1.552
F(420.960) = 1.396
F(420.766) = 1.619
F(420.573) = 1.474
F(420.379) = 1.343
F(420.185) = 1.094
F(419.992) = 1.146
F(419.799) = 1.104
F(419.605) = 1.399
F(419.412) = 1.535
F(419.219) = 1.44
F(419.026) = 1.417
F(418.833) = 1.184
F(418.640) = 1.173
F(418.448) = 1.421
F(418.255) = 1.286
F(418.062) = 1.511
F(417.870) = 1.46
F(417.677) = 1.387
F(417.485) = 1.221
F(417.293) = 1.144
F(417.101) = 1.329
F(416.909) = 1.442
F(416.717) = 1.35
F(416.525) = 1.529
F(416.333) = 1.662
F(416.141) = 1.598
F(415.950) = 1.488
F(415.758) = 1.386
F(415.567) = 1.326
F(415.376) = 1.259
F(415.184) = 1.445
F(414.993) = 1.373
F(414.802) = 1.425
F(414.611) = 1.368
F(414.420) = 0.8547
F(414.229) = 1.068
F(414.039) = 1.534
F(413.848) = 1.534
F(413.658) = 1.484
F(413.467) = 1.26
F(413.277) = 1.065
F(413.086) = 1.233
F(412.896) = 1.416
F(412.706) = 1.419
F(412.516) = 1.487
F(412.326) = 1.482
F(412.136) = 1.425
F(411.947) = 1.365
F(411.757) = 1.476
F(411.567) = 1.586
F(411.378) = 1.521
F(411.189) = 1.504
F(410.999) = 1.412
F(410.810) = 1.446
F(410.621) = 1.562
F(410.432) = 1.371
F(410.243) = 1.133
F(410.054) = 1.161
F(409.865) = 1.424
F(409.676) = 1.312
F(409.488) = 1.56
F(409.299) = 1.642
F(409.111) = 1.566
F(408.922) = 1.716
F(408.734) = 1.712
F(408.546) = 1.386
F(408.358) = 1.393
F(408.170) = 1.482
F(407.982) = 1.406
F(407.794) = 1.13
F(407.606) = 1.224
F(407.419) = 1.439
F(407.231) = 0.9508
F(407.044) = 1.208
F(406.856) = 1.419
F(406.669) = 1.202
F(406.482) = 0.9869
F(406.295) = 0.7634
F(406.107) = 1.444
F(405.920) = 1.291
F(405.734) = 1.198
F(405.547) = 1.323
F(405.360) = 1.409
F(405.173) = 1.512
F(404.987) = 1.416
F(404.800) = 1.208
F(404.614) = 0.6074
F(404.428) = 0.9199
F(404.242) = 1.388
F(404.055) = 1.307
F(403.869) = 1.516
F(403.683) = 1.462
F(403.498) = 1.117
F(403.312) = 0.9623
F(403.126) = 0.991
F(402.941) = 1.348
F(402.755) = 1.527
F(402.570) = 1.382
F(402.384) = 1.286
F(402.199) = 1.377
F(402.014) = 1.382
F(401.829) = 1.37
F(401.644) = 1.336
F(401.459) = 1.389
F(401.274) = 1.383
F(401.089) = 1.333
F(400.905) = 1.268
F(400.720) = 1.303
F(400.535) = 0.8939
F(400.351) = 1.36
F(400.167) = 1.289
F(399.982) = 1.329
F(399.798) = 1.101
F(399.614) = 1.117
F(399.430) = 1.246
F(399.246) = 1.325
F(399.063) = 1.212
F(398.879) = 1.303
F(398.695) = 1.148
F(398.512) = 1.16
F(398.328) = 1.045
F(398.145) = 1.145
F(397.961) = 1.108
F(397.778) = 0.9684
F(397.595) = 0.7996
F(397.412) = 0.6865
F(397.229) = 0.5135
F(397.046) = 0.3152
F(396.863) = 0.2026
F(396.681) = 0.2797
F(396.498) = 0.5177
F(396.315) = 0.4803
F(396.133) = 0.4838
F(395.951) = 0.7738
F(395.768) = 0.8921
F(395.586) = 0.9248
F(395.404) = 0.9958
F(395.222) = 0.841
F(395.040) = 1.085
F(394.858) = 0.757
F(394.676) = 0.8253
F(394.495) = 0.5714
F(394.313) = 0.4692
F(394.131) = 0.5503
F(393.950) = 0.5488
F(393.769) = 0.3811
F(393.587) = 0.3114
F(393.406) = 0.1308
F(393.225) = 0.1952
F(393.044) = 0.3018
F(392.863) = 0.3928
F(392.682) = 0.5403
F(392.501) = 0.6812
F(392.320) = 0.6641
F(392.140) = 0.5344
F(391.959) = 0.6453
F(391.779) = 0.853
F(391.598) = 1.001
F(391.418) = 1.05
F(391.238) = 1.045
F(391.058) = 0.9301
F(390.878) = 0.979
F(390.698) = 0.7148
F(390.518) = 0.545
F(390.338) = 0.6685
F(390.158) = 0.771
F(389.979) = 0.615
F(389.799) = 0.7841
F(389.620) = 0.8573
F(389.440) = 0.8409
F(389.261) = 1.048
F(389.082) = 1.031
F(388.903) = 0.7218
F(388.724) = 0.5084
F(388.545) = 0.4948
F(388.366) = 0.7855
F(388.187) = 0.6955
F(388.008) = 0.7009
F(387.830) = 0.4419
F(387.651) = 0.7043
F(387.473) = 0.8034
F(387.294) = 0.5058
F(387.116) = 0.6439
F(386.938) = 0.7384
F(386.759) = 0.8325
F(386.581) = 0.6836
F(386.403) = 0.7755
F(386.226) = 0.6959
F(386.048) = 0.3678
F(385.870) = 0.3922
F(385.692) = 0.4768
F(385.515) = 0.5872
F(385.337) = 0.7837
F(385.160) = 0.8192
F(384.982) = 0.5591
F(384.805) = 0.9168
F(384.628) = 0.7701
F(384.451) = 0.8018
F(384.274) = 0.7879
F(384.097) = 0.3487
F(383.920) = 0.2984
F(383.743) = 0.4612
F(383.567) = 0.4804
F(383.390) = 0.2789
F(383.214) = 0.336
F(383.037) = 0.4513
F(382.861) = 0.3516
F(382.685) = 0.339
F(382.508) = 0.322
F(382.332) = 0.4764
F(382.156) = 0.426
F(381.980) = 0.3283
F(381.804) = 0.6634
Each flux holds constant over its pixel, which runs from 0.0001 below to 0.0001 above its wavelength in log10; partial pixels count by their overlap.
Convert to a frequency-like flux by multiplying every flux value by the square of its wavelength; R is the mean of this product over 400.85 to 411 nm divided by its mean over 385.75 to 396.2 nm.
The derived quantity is 2.1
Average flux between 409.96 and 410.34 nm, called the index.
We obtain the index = 1.15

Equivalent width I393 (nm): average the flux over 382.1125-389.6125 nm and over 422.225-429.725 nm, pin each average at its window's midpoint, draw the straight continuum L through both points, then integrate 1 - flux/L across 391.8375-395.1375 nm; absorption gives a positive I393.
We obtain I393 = 0.87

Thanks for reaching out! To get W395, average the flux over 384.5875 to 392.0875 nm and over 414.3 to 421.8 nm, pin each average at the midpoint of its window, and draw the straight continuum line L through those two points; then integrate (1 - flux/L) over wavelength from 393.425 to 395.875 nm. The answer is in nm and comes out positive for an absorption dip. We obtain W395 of 0.517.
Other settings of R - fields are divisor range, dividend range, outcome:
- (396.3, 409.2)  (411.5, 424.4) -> 1.22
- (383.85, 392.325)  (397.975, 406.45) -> 1.87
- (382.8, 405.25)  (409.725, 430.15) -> 1.75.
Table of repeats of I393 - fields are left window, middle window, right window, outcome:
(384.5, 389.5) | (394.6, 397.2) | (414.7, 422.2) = 0.64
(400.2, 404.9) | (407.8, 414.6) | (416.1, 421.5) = -0.43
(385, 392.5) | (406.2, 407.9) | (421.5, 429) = -0.28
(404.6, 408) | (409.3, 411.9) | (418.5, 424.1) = -0.37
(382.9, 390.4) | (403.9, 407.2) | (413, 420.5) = -0.40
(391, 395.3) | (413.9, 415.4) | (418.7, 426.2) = -0.25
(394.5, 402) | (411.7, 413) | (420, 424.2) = -0.30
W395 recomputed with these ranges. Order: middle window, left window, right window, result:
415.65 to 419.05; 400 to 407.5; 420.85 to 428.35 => -0.327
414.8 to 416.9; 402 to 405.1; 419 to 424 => -0.257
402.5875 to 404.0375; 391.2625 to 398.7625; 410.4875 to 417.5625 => -0.428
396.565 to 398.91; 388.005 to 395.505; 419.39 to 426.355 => 0.013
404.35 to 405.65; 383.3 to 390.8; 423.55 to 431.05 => -0.438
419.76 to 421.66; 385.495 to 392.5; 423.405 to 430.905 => -0.420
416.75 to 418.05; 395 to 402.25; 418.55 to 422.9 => -0.095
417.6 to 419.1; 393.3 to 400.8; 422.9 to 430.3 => -0.303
